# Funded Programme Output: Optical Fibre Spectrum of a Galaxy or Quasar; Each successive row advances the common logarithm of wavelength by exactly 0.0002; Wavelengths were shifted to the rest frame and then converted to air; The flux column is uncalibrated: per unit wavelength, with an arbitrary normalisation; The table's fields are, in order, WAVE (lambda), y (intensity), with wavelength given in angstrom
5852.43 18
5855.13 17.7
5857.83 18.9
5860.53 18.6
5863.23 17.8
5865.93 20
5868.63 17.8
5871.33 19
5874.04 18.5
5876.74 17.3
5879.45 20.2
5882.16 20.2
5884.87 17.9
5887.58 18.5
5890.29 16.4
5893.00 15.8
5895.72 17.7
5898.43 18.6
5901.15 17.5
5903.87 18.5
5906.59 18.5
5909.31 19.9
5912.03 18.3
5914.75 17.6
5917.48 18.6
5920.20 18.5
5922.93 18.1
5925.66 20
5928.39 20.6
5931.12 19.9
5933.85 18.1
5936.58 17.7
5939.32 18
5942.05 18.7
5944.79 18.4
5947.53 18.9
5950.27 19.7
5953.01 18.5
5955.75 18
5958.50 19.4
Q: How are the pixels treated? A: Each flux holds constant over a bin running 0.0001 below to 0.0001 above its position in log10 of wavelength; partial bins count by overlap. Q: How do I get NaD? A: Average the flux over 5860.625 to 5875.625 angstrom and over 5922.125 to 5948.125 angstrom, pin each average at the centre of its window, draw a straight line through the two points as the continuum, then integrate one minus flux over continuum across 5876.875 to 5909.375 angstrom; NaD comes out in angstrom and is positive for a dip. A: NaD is 0.9 angstrom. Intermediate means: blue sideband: 18.6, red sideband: 18.9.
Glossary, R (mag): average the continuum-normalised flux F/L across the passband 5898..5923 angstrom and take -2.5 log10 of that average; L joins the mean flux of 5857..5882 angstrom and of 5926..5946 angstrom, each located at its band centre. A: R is 0.02 mag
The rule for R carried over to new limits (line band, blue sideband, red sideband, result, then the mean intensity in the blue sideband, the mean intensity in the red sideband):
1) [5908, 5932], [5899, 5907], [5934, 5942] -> -0.05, 18.2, 18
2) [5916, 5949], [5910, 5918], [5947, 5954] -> -0.01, 18.3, 19.1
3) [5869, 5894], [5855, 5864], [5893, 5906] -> -0.01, 18.3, 17.9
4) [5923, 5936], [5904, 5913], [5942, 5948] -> -0.04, 18.9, 18.6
